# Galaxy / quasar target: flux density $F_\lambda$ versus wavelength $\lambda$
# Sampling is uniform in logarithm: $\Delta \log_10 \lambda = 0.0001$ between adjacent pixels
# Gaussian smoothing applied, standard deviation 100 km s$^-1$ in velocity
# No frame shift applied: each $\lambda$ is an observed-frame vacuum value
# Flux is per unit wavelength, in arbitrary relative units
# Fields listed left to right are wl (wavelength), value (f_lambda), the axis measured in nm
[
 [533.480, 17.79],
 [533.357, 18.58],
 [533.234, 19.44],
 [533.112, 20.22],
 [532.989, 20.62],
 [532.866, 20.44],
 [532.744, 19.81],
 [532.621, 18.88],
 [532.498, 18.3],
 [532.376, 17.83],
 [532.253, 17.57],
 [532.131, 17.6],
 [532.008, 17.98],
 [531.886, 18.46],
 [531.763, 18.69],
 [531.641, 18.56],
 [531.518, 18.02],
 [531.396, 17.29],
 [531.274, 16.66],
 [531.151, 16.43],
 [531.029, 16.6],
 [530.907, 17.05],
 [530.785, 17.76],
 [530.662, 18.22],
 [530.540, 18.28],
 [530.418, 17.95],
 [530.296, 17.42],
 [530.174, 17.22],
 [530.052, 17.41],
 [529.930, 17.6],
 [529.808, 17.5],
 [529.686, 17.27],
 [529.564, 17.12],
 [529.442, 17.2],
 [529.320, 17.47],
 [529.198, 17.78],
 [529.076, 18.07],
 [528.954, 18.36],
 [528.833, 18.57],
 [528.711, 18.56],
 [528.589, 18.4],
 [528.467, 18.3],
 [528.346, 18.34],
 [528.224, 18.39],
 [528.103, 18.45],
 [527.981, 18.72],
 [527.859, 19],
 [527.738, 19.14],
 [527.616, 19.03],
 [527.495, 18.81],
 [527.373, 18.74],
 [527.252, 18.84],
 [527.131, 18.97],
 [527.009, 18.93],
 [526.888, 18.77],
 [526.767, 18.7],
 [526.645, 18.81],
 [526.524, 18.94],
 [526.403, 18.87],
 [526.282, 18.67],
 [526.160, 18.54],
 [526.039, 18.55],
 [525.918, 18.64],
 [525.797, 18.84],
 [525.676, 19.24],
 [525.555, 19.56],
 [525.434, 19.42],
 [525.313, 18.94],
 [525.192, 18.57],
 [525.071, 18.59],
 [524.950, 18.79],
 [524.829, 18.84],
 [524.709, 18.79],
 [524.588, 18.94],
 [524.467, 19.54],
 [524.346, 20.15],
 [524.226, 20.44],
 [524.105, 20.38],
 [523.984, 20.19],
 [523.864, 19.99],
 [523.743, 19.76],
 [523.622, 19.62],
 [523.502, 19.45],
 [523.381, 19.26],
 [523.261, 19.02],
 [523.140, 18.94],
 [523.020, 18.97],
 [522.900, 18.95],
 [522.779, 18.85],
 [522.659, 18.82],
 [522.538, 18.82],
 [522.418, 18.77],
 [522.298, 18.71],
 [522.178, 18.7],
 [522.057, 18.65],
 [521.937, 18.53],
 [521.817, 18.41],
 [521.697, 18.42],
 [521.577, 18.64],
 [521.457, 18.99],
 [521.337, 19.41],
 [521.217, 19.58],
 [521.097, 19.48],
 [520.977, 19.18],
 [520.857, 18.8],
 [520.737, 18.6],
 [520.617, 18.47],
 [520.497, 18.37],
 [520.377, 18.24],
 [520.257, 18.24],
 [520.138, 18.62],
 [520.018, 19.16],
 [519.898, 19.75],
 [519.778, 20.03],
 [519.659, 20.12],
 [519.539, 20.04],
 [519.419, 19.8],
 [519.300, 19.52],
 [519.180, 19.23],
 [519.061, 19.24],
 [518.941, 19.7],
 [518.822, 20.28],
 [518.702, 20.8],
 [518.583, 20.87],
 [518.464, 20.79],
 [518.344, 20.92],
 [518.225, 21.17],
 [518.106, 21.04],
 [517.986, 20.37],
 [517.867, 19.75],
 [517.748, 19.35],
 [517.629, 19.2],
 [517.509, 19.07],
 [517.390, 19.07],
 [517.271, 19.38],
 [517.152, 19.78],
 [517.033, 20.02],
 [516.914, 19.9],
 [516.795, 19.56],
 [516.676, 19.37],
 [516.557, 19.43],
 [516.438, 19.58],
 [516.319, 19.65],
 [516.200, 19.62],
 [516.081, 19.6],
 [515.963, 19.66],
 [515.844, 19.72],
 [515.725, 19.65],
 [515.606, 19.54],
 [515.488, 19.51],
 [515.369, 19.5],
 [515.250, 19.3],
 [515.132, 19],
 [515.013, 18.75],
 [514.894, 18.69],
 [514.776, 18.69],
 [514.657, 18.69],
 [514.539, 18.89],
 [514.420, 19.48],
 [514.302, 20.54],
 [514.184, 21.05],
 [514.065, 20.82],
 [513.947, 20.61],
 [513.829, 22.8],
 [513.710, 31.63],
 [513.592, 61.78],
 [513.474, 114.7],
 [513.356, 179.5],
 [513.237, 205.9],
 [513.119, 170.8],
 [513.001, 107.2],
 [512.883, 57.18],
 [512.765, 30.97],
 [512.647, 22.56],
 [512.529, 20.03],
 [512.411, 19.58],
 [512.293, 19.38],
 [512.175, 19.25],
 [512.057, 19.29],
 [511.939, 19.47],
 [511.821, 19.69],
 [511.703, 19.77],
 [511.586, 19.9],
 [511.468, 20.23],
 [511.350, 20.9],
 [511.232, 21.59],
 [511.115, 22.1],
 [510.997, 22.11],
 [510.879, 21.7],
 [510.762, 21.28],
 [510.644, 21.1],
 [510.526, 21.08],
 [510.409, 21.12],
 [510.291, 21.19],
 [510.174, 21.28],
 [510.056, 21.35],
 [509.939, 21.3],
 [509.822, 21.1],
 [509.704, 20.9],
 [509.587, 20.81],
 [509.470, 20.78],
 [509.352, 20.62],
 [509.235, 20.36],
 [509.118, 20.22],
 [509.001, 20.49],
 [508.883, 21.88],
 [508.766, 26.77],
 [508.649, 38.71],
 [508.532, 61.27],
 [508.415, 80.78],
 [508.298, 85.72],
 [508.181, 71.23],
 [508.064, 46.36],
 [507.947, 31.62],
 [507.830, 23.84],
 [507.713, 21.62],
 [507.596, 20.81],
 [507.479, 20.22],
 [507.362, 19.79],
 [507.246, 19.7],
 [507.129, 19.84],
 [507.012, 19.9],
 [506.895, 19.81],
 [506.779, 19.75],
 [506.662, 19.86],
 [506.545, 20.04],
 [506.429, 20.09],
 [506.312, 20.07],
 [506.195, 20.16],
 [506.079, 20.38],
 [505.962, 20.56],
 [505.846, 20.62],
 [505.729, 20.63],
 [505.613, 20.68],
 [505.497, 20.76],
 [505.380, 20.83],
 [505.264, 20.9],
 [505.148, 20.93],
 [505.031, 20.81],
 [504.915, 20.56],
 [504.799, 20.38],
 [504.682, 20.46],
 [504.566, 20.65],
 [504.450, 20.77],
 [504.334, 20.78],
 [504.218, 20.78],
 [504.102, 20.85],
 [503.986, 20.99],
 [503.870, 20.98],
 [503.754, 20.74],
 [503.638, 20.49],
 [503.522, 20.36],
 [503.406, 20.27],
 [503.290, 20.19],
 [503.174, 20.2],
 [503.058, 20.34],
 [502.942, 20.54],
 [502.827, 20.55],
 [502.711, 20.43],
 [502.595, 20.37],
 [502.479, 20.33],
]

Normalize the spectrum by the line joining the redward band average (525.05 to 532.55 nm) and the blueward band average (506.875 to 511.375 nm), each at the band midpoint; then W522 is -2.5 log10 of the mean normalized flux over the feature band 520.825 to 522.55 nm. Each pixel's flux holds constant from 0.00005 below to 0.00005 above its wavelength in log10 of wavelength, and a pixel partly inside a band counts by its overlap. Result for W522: 0.16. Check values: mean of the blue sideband 28.1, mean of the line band 18.9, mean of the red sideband 18.2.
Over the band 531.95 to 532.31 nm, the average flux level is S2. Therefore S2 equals 17.7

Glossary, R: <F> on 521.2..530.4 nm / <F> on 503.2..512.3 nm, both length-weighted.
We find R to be 0.77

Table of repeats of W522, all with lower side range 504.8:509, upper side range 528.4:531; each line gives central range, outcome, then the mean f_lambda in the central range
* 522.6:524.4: 0.060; 19.5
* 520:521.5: 0.163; 18.8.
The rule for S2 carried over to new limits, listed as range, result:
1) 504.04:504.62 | 20.8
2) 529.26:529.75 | 17.3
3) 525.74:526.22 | 18.7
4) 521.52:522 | 18.5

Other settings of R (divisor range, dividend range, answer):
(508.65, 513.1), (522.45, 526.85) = 0.74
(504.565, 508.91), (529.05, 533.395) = 0.64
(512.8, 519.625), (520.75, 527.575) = 0.57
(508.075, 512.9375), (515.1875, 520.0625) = 0.71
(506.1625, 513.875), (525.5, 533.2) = 0.50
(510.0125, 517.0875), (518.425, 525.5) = 0.58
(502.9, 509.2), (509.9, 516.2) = 1.35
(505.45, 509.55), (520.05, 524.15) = 0.67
